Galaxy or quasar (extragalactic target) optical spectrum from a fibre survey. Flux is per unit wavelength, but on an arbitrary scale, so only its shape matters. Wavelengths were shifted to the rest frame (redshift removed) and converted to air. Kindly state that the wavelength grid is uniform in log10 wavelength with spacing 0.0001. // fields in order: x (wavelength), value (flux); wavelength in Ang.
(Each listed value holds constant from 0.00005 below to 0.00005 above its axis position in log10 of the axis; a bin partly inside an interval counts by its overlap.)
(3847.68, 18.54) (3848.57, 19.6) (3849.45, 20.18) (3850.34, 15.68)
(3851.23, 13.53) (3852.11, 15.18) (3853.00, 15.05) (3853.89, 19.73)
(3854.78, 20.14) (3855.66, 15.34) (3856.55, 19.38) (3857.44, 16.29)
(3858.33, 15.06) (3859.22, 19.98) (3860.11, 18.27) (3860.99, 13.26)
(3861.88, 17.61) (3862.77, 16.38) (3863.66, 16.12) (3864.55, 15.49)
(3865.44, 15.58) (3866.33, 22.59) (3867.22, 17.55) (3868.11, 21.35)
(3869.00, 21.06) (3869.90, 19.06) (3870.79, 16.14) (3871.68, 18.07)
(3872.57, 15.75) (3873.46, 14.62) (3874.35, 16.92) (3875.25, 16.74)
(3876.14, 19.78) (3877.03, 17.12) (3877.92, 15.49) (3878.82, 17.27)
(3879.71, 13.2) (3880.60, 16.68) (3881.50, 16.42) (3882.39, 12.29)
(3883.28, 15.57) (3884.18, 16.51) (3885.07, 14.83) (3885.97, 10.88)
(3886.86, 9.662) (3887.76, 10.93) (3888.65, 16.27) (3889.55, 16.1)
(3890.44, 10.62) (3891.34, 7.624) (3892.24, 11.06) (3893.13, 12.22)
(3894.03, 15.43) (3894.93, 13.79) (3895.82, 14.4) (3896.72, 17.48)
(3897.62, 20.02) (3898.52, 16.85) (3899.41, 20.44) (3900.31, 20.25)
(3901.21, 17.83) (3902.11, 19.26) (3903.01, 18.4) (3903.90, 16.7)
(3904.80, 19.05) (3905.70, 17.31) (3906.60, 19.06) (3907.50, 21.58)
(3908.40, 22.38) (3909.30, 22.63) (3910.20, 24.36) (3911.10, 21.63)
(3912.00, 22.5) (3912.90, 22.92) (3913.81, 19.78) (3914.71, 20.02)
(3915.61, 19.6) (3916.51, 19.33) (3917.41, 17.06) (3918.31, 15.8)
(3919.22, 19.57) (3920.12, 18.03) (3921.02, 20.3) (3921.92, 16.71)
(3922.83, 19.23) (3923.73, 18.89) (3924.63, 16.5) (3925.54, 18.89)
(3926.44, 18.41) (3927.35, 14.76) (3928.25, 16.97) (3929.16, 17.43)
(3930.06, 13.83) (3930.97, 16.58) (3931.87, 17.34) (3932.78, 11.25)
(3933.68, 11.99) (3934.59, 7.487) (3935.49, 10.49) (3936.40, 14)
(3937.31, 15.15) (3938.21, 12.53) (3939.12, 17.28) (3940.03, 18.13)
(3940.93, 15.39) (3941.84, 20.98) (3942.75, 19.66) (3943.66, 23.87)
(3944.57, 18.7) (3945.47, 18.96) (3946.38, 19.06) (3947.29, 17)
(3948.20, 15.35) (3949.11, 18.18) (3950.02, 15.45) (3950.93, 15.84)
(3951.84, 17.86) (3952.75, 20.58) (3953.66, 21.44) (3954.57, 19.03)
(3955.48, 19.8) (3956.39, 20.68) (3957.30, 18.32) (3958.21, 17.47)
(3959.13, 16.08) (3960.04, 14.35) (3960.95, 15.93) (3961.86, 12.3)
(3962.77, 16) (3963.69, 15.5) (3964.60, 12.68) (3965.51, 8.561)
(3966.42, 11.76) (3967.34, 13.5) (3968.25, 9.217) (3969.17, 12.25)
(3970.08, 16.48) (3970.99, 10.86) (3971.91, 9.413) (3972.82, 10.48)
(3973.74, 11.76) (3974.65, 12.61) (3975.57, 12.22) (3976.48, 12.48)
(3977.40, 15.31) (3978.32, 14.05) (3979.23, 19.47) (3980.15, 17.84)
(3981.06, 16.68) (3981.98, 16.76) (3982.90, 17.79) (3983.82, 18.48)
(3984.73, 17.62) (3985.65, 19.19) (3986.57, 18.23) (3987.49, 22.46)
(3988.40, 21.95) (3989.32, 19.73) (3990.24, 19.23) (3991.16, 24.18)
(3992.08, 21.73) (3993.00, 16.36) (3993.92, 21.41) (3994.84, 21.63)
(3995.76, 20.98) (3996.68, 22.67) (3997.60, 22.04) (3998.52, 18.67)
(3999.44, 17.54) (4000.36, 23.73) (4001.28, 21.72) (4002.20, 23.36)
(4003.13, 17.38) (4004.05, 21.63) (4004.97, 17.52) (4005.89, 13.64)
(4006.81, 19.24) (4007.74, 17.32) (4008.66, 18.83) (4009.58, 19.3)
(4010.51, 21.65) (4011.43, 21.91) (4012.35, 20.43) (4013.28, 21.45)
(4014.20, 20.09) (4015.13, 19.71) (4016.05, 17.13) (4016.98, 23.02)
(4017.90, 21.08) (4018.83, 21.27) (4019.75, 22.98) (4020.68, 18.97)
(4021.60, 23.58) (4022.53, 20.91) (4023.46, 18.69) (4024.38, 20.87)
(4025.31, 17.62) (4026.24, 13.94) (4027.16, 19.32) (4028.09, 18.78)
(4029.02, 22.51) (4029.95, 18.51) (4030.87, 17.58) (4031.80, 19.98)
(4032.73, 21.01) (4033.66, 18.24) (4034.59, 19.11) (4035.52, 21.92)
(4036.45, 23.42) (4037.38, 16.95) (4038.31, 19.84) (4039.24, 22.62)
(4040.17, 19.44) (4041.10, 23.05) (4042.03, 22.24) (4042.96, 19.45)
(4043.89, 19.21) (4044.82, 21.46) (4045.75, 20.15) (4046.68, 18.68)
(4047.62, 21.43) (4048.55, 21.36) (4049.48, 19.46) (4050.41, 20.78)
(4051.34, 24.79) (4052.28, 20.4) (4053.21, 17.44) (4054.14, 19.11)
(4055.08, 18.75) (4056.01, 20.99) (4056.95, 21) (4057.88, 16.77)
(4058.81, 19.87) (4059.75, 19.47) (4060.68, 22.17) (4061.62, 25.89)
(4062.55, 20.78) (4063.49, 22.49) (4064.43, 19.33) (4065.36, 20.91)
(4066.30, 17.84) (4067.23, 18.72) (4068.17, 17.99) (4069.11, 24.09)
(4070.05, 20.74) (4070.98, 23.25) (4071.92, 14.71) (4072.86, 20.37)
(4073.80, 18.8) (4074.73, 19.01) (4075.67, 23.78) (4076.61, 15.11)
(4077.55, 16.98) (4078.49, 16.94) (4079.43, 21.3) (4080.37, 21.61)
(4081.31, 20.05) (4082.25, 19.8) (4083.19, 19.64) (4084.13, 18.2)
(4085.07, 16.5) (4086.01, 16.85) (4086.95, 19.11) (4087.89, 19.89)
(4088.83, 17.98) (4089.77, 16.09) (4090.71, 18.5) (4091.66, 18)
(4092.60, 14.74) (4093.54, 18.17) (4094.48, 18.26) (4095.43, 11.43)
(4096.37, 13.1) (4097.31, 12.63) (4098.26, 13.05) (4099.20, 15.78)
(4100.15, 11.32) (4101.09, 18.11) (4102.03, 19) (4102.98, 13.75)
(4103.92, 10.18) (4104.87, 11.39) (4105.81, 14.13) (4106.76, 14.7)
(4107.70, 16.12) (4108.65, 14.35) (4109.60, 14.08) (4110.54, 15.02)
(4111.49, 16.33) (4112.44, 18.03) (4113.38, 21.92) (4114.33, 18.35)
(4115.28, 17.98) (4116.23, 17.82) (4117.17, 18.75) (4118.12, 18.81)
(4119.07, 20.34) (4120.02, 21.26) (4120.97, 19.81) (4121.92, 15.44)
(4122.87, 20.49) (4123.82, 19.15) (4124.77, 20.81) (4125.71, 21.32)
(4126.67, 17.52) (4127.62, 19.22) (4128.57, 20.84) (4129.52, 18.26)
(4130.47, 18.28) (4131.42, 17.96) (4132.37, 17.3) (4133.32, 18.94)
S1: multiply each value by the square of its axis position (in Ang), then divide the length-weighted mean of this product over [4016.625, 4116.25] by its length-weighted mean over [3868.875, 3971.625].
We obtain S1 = 1.22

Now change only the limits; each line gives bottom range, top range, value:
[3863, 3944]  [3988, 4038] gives 1.25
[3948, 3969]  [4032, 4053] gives 1.36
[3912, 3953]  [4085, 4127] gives 1.06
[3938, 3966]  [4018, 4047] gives 1.22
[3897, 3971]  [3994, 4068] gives 1.23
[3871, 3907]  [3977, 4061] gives 1.35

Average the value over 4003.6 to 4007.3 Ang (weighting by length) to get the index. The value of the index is 18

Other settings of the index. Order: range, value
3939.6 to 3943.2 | 18.6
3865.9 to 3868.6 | 20.5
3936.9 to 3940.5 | 15.8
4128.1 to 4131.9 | 18.9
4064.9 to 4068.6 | 18.9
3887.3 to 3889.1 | 13.6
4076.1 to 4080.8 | 18.4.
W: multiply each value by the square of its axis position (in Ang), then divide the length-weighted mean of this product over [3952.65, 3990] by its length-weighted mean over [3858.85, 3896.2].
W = 1.1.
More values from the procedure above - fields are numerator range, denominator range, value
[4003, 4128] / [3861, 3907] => 1.28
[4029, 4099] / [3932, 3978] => 1.34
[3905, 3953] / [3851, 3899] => 1.15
